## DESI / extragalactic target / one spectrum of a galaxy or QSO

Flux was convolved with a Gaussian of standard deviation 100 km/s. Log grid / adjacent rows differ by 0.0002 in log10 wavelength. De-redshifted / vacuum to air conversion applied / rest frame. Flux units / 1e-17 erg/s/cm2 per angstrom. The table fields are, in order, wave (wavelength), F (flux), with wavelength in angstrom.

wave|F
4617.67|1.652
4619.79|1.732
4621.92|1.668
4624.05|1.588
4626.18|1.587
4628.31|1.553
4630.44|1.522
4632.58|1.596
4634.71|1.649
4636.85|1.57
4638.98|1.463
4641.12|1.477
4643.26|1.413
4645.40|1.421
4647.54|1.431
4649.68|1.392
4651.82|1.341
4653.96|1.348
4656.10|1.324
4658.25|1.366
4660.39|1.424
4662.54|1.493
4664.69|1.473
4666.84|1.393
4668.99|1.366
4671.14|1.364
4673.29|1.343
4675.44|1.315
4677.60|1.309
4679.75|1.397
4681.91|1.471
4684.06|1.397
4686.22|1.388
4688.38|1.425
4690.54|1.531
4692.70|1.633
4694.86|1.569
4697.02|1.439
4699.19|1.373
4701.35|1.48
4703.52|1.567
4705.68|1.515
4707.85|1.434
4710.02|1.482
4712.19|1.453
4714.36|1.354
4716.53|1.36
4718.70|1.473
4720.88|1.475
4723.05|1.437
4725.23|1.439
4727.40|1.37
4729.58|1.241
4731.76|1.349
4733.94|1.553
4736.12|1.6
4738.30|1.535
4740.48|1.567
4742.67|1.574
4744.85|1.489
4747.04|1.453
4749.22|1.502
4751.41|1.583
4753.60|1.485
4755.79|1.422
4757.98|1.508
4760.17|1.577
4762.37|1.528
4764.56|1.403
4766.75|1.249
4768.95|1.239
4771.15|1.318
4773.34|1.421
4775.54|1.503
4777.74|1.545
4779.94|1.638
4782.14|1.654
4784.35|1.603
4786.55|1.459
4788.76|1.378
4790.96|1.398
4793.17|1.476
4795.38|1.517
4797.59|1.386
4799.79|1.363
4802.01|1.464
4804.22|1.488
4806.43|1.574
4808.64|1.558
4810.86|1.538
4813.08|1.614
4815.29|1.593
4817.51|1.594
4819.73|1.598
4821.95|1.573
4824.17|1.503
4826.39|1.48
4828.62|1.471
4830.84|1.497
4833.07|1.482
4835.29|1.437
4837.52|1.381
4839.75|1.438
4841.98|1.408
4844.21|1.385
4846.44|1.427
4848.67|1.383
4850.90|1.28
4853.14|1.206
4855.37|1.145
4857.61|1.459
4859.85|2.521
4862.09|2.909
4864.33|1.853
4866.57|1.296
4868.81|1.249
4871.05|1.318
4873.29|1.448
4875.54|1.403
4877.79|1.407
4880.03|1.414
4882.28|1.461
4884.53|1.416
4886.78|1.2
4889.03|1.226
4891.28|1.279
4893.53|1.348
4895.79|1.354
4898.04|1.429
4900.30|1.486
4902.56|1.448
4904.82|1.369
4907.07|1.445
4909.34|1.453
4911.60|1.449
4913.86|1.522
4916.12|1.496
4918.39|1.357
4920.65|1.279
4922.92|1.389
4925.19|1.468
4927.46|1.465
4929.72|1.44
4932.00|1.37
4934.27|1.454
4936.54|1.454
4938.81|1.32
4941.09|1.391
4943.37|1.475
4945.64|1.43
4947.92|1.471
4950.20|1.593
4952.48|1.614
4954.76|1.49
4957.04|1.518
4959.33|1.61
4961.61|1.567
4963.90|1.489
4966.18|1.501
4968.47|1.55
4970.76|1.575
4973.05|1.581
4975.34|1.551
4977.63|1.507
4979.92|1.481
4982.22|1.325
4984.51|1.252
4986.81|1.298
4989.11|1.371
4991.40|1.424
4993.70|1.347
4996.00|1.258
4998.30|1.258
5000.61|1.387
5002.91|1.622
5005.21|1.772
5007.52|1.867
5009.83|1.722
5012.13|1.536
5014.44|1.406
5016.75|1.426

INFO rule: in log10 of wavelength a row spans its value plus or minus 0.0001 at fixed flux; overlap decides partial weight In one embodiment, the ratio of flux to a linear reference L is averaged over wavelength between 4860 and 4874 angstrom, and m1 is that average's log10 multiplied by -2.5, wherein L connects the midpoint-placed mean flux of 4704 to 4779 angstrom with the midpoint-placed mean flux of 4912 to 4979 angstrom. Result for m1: -0.185 mag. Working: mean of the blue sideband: 1.46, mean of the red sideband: 1.48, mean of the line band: 1.74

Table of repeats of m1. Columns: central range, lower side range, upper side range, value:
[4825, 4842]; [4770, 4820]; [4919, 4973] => 0.03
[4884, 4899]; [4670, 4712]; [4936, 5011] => 0.12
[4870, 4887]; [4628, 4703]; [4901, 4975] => 0.05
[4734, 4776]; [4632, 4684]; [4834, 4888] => -0.01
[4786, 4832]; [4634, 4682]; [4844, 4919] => -0.04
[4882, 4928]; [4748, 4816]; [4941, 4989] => 0.07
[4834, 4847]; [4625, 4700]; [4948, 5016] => 0.05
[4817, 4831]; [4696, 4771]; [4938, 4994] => -0.05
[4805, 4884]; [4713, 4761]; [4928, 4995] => -0.04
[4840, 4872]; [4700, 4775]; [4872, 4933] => -0.10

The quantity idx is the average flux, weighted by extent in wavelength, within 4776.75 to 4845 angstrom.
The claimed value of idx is 1.5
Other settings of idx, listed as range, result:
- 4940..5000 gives 1.46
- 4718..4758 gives 1.48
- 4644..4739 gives 1.43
